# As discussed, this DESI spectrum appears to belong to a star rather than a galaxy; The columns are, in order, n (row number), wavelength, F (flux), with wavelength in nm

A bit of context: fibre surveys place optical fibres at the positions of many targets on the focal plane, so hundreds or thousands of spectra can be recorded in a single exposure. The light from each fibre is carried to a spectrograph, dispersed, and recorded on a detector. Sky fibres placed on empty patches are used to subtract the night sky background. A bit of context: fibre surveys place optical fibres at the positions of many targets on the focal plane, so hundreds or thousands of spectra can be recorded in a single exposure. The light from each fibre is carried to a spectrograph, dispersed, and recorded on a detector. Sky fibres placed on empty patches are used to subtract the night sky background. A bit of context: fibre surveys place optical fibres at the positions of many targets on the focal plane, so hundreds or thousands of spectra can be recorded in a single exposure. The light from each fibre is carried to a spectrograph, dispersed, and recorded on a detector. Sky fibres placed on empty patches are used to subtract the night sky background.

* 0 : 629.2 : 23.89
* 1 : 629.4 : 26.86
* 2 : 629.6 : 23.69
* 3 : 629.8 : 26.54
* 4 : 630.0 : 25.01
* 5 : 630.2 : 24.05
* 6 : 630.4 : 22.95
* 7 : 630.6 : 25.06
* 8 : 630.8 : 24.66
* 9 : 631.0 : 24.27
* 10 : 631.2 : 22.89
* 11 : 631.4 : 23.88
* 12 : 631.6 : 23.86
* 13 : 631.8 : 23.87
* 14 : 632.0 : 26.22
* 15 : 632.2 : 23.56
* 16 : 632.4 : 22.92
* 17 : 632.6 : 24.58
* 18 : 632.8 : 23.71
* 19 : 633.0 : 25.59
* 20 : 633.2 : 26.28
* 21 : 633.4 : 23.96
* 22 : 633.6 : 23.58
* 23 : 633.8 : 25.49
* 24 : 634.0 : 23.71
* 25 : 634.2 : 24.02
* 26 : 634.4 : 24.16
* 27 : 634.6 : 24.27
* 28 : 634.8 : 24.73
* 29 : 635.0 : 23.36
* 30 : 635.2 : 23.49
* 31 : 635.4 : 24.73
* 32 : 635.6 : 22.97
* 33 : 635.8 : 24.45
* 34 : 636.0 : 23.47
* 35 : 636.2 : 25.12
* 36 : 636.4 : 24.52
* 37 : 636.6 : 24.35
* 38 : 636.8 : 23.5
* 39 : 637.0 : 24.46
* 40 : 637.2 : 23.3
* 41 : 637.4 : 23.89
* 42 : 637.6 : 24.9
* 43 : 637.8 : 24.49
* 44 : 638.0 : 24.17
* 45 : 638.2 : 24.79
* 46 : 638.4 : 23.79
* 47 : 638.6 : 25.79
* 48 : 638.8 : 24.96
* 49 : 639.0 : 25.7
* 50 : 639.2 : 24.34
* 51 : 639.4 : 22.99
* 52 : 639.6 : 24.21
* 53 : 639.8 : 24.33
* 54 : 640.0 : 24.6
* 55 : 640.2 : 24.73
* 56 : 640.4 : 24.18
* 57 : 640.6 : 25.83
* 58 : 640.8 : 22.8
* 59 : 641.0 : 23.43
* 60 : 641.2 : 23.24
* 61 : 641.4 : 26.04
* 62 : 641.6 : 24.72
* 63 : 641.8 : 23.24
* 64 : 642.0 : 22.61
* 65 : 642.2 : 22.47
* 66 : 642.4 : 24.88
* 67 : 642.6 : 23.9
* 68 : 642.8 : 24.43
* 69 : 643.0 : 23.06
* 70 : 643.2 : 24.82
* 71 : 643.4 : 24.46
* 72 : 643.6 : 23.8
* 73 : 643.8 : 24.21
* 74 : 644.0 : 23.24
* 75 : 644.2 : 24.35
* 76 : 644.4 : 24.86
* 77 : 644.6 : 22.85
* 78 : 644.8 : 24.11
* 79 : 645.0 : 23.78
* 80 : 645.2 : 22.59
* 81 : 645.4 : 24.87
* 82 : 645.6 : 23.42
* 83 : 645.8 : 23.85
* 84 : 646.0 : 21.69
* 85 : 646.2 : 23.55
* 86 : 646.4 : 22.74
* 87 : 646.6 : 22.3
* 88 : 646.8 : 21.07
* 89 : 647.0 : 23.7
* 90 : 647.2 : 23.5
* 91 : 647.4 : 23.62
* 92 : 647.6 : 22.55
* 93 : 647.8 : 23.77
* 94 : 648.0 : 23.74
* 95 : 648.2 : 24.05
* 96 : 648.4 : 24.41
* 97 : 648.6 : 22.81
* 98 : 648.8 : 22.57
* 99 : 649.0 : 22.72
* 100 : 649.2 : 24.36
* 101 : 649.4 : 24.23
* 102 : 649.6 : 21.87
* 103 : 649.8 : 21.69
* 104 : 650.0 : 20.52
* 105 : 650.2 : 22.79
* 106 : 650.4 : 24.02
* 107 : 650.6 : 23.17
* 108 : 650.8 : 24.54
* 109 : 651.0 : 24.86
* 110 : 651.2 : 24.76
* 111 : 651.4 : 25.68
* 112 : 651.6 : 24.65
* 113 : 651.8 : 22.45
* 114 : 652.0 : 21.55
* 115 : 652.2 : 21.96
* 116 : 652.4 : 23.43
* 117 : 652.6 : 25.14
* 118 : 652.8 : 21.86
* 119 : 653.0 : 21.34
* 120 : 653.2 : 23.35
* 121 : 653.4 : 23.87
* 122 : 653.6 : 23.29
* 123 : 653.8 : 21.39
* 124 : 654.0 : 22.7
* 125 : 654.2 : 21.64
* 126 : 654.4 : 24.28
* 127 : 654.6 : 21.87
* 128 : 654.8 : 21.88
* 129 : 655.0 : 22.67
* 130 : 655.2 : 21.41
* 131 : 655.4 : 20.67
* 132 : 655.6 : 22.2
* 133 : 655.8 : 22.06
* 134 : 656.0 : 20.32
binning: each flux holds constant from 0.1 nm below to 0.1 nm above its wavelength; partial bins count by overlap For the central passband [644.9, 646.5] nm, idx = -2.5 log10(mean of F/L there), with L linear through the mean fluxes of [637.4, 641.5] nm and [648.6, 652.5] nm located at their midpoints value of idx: 0.02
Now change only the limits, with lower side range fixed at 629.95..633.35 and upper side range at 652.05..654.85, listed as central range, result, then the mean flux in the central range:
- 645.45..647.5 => 0.01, 23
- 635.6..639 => -0.02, 24.4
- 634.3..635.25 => 0.00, 24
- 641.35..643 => -0.02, 23.9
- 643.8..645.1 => -0.02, 23.9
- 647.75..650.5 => 0.00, 23.1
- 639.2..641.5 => -0.03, 24.2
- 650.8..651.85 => -0.08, 24.6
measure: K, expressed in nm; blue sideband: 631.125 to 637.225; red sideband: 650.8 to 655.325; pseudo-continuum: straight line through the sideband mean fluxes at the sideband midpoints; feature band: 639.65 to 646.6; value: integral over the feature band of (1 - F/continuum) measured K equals -0.07 nm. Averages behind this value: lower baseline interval 24.2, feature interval 23.9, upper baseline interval 23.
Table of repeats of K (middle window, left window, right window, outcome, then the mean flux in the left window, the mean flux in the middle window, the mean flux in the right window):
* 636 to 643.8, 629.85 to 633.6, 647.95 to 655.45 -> -0.15 nm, 24.3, 24.2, 23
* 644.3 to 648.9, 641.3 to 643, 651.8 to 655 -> 0.02 nm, 24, 23.3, 22.6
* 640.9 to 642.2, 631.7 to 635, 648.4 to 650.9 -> 0.00 nm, 24.4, 23.8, 23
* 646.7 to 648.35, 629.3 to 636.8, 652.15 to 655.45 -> -0.01 nm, 24.3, 23.3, 22.6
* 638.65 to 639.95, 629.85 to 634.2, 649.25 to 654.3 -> -0.03 nm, 24.3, 24.5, 23.1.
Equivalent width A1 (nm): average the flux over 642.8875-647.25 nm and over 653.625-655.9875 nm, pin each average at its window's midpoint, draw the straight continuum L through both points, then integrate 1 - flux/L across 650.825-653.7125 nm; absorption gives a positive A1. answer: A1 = -0.134 nm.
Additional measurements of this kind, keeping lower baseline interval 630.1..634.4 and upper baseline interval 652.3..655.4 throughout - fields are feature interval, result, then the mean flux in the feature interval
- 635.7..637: -0.017 nm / 24.3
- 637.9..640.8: -0.102 nm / 24.5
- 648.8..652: -0.074 nm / 23.4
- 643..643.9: -0.030 nm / 24.2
